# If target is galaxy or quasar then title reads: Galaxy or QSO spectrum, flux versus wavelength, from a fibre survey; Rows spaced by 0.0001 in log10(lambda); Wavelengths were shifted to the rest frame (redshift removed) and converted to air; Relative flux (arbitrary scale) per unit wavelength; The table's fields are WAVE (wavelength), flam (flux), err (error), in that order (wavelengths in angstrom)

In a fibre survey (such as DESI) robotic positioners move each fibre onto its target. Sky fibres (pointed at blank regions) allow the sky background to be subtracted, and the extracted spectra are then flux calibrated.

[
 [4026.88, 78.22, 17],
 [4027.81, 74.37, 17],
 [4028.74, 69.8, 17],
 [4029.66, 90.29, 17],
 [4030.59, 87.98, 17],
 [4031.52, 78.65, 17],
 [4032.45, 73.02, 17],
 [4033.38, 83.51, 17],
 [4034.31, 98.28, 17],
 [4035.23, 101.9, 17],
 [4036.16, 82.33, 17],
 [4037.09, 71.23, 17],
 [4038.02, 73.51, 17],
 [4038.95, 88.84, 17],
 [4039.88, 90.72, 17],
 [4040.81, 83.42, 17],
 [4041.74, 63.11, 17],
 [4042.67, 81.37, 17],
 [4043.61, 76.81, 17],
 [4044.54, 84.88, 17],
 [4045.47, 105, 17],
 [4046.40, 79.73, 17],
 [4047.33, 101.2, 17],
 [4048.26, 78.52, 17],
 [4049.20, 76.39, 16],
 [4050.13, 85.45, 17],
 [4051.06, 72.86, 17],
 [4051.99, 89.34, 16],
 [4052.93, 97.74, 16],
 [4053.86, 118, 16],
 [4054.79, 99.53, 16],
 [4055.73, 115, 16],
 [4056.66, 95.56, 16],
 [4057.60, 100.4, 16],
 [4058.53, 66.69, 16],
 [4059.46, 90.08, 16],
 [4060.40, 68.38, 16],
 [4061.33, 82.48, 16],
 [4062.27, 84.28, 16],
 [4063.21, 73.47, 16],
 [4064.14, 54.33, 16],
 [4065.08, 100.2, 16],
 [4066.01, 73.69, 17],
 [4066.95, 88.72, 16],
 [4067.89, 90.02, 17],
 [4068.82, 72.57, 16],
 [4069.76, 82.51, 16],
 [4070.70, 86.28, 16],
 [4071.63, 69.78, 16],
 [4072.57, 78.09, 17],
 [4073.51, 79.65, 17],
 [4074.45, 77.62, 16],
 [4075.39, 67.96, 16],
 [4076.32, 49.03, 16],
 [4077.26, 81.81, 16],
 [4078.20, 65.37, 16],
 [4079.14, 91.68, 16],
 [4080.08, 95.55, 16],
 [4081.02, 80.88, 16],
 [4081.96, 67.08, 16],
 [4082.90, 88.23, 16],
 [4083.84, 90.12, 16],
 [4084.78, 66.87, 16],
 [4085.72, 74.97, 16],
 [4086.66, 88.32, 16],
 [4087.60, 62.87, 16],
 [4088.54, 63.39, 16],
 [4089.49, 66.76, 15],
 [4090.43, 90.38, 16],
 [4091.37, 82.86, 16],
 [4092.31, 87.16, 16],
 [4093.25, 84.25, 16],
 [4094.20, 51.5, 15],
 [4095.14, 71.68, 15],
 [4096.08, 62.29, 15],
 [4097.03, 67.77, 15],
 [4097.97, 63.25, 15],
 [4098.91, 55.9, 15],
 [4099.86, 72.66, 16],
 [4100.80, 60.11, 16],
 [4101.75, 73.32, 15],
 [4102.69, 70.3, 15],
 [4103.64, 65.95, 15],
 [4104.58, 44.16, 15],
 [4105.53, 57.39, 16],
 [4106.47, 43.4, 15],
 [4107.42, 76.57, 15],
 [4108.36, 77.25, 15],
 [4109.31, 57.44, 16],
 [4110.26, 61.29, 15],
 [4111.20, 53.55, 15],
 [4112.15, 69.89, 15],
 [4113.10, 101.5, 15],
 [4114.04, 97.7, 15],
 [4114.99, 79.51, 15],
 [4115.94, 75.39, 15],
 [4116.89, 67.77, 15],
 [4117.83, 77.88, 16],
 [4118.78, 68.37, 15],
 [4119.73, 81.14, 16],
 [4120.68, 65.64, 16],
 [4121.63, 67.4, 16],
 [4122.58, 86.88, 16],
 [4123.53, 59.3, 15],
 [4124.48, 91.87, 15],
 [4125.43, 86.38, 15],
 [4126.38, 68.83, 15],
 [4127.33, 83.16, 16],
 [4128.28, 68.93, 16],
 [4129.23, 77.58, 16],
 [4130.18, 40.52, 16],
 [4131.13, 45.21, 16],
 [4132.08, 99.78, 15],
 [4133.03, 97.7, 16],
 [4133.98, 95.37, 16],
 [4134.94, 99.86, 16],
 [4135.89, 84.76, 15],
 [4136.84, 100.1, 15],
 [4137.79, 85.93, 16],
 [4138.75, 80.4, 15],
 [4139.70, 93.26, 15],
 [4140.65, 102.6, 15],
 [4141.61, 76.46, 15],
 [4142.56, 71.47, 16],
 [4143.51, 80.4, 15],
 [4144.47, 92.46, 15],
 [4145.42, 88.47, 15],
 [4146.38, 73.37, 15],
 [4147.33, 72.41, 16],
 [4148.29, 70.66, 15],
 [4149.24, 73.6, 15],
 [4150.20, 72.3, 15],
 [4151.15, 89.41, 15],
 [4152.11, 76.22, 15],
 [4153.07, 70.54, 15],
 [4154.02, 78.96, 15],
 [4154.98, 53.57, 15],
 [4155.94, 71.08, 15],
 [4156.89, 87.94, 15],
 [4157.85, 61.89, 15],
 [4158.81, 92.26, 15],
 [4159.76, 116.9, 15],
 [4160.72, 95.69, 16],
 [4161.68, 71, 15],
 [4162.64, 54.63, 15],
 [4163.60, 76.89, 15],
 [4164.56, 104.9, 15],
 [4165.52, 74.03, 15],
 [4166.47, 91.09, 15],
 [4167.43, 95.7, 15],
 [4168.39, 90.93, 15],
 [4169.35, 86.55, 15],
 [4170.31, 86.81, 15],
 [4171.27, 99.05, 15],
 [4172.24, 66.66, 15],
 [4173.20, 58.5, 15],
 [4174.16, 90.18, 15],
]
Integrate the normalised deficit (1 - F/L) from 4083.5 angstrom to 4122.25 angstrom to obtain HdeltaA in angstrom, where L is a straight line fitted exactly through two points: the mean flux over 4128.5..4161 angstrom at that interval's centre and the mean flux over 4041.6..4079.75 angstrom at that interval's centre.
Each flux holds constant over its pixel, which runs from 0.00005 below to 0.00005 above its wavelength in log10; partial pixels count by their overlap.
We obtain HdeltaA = 5.4 angstrom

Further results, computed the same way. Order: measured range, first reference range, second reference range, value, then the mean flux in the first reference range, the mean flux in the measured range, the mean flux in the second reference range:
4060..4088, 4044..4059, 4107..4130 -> 2.6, 91.6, 77.8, 74.6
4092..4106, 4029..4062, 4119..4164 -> 2.9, 86.5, 65.6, 79.3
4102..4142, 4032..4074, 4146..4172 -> 3.1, 84.6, 75.8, 81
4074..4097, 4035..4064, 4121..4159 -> 2.2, 85.9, 75.2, 79.1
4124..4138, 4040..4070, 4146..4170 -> 0.0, 85.4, 81.7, 80.2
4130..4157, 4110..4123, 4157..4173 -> 0.0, 75.5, 80.5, 84.9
